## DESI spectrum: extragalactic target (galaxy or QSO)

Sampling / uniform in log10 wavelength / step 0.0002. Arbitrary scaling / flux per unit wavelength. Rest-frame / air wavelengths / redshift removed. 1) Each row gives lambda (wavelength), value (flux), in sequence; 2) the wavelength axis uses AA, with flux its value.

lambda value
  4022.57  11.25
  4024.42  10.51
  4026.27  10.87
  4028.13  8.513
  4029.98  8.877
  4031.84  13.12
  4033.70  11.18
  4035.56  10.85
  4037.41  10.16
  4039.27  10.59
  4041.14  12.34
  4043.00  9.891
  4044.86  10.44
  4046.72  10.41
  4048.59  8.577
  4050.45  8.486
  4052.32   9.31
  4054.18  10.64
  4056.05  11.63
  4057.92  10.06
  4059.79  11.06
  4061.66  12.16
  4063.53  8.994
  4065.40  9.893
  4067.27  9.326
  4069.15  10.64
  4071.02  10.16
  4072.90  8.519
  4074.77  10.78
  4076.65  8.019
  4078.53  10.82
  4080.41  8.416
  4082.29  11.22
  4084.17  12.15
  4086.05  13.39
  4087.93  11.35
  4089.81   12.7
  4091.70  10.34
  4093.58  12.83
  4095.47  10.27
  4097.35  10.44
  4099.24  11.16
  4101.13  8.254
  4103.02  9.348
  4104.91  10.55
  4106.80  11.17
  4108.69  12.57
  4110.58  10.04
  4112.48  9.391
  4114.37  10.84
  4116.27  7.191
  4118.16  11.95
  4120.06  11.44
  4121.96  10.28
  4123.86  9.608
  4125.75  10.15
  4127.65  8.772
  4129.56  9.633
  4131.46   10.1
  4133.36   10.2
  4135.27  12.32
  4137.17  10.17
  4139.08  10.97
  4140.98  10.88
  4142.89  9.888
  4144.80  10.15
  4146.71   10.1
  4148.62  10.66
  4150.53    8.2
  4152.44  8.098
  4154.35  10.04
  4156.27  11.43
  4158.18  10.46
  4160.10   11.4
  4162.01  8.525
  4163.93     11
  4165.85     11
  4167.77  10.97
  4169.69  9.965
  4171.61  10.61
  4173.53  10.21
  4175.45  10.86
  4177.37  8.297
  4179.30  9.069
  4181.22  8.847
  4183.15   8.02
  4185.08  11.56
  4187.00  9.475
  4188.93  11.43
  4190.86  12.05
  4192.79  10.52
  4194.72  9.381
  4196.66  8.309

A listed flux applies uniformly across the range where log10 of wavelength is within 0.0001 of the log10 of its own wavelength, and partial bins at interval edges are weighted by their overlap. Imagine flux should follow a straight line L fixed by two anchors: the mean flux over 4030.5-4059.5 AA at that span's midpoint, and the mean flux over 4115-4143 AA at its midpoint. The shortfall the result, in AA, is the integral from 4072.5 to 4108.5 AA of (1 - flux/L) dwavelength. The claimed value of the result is -1.1 AA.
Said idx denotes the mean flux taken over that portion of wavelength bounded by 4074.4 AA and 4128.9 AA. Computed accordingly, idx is 10.5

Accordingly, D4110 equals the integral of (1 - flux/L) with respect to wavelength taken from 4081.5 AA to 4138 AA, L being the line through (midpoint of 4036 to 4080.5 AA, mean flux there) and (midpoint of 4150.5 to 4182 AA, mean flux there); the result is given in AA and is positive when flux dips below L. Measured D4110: -3.4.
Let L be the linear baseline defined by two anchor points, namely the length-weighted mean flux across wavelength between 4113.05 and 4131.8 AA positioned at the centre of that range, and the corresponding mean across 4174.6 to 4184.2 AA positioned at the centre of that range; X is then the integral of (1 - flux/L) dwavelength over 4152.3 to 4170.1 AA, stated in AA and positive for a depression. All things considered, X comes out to -2.1 AA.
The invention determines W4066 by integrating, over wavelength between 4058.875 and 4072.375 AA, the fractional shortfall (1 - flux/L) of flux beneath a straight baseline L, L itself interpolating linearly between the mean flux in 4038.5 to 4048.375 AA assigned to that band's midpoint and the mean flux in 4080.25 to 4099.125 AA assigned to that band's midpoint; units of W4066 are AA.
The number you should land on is 0.9 AA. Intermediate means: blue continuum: 10.6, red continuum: 11.4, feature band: 10.3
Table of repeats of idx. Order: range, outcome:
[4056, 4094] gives 10.6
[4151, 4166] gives 10.1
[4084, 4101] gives 11.4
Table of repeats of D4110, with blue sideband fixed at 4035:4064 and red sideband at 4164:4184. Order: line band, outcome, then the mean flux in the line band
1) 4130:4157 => -0.6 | 10.2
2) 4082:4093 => -1.9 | 11.9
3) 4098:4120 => -0.3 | 10.3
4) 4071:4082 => 0.8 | 9.49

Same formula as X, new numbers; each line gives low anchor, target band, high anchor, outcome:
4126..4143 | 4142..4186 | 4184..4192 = 3.2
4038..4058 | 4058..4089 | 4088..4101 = 0.8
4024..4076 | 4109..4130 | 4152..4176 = 0.7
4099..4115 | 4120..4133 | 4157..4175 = 0.6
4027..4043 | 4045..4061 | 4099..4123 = 0.7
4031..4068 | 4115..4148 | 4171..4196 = -0.2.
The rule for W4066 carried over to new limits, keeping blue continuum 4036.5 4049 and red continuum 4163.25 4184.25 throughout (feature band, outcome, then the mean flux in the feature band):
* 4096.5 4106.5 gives 0.15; 10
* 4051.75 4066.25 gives -0.22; 10.5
